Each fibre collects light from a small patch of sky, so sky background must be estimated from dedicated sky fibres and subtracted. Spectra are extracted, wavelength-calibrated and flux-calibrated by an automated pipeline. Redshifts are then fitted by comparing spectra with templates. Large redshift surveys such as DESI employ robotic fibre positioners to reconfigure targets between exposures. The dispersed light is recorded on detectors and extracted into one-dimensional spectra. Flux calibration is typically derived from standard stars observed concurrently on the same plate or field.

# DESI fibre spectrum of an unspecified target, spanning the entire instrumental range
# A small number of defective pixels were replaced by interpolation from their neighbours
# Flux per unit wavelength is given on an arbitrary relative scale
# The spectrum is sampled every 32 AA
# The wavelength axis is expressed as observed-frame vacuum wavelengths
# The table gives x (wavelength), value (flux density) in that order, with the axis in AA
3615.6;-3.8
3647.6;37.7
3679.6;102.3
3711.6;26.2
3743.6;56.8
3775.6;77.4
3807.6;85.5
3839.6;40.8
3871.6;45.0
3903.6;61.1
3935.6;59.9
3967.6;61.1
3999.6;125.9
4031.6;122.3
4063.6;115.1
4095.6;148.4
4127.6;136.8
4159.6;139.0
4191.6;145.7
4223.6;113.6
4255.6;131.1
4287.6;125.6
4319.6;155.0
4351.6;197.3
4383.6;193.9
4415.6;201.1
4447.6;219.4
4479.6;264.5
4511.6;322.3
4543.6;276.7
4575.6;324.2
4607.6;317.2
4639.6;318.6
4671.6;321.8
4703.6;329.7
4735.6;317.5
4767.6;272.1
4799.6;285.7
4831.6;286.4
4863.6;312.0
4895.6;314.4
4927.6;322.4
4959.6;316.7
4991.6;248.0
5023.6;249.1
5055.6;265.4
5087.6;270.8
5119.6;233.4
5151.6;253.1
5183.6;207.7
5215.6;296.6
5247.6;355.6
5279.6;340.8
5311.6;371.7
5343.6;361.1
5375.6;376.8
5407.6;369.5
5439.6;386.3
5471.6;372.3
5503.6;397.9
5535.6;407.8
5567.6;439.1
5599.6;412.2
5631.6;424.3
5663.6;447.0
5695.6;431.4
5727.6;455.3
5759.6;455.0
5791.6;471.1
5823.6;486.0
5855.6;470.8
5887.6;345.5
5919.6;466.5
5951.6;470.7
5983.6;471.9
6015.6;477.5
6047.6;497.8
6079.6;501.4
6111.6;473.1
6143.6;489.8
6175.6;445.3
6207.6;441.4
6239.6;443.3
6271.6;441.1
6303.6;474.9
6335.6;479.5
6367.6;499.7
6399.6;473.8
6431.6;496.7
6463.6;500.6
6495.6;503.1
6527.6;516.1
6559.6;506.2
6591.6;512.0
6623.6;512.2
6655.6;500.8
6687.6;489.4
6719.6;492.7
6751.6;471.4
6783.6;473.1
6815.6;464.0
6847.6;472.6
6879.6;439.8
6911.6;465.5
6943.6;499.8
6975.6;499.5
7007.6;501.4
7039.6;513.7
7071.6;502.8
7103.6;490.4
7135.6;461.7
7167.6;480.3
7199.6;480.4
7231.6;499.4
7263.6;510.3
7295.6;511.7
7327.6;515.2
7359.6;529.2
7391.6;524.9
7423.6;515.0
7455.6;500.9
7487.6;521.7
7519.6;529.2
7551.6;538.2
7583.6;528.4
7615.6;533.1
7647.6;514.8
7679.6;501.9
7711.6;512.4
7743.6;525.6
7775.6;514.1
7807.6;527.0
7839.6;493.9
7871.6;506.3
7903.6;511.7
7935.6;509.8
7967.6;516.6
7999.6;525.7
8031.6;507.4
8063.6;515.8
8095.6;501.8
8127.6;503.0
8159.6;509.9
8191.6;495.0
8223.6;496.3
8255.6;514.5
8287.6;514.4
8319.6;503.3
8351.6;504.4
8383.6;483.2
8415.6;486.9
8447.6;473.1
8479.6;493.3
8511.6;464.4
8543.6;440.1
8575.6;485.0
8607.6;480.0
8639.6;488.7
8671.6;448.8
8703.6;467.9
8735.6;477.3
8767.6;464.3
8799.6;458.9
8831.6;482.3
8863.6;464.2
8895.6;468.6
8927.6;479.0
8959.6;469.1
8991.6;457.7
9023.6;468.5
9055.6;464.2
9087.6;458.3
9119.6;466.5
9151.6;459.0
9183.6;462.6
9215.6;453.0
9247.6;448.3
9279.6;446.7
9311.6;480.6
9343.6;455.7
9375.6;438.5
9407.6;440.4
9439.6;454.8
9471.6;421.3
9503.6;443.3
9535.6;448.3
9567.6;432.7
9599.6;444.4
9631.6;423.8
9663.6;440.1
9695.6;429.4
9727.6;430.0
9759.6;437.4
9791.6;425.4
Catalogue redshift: 0.000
